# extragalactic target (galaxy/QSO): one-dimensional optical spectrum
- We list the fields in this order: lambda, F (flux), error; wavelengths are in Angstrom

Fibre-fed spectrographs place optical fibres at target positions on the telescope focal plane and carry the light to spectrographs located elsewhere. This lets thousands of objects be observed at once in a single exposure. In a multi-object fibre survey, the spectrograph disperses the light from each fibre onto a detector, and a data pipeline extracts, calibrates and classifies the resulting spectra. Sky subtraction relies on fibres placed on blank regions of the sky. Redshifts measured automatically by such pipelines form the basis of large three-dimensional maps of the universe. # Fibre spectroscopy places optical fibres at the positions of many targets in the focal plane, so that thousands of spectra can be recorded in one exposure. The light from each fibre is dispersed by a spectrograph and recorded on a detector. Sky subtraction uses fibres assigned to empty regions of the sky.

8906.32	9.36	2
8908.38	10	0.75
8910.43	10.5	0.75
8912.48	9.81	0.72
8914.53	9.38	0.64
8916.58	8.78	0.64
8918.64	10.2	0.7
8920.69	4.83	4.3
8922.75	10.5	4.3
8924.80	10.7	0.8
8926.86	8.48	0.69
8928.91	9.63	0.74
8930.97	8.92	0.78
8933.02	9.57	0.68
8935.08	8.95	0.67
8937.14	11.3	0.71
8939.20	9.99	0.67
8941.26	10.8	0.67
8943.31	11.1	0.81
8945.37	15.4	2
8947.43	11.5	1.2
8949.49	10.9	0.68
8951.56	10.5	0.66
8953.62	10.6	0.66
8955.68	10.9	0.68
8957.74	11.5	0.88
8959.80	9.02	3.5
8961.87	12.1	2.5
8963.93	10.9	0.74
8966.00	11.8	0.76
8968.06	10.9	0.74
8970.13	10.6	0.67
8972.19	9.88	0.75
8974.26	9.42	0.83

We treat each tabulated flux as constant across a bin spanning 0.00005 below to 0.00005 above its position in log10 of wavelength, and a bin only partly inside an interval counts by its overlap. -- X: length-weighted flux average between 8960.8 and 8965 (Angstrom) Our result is 11.5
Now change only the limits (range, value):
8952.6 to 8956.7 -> 10.8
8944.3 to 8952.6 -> 12.1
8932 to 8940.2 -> 9.94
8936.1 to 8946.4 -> 11.7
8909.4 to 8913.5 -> 10.2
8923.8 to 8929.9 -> 9.6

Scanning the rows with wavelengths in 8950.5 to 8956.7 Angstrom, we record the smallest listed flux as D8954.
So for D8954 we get 10.5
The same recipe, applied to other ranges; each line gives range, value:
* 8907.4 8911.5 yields 10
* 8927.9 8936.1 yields 8.92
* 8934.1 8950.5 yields 8.95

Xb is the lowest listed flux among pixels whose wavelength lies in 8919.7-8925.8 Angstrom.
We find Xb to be 4.83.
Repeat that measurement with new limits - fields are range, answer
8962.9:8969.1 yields 10.9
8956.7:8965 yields 9.02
